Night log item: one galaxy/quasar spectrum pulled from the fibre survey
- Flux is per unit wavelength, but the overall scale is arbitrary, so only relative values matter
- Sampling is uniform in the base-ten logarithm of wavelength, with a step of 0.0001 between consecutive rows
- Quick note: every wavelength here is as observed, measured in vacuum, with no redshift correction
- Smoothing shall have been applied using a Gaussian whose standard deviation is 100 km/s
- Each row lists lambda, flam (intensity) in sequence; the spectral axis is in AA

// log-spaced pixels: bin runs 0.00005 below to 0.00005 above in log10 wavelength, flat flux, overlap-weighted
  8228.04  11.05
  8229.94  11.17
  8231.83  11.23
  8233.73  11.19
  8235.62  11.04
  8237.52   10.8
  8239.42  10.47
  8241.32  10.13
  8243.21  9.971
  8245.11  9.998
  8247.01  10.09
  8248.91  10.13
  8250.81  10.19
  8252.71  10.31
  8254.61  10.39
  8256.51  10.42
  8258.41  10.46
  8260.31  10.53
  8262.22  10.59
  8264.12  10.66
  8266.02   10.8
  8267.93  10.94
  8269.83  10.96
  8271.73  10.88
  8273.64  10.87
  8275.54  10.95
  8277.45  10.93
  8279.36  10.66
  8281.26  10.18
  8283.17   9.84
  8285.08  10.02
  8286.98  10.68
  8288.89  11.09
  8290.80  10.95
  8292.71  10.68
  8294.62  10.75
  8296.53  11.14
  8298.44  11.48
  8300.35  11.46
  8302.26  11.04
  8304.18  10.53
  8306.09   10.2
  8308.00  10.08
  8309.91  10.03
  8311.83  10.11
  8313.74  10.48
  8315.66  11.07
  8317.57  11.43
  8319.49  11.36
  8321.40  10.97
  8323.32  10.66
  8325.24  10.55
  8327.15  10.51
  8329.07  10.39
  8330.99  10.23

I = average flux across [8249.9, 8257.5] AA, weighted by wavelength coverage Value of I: 10.3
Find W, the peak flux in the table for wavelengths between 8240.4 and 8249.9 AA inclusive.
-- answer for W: 10.13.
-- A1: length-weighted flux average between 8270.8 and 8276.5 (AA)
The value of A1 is 10.9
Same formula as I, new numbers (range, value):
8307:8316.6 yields 10.4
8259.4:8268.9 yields 10.7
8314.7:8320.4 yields 11.3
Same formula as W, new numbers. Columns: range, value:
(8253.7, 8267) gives 10.8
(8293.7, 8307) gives 11.48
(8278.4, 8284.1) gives 10.66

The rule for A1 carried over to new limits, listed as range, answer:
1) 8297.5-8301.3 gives 11.5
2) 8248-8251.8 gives 10.2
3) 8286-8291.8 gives 10.9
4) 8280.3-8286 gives 10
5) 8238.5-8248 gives 10.1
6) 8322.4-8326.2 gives 10.6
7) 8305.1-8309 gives 10.2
